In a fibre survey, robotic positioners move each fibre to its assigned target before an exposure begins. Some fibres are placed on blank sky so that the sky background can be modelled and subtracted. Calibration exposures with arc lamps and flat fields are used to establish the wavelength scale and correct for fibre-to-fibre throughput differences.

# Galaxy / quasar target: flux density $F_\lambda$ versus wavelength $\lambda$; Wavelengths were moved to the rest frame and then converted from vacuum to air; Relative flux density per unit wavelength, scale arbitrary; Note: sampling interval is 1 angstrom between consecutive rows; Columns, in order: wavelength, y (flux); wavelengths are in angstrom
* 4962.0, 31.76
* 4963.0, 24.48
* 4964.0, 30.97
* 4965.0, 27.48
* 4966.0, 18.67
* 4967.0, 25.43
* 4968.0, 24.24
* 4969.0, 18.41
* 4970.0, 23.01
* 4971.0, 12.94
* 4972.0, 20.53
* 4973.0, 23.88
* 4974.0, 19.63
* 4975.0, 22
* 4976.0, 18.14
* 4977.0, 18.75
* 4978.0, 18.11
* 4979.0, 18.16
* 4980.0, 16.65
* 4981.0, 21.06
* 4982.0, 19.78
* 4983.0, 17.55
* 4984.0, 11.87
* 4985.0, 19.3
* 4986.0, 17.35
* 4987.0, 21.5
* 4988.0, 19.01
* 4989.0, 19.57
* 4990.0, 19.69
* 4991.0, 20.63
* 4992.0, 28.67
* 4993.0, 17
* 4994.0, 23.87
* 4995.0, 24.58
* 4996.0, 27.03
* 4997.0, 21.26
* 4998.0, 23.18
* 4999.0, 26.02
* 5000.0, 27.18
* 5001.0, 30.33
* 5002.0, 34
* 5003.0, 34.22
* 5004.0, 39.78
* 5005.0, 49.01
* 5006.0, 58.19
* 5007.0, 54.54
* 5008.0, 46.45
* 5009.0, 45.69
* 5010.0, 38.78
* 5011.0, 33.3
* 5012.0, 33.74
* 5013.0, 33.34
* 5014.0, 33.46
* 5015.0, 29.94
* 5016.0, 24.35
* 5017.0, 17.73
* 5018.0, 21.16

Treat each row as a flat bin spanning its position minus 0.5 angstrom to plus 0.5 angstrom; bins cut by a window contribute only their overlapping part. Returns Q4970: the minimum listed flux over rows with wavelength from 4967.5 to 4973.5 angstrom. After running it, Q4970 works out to 12.94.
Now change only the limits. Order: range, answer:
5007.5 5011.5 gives 33.3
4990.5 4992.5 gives 20.63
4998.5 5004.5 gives 26.02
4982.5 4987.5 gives 11.87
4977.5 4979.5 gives 18.11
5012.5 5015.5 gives 29.94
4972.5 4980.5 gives 16.65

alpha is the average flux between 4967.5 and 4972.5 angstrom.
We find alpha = 19.8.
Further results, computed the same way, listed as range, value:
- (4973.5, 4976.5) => 19.9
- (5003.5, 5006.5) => 49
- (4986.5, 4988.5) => 20.3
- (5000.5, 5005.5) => 37.5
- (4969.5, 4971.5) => 18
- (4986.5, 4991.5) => 20.1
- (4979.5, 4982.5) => 19.2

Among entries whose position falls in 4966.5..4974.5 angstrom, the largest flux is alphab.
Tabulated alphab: 25.43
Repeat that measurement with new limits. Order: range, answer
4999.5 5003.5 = 34.22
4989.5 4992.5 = 28.67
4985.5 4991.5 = 21.5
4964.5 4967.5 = 27.48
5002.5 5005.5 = 49.01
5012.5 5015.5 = 33.46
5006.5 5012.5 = 54.54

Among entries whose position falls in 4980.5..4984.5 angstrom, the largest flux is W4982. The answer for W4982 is 21.06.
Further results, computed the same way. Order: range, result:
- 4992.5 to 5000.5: 27.18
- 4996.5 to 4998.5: 23.18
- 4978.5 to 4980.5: 18.16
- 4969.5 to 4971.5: 23.01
